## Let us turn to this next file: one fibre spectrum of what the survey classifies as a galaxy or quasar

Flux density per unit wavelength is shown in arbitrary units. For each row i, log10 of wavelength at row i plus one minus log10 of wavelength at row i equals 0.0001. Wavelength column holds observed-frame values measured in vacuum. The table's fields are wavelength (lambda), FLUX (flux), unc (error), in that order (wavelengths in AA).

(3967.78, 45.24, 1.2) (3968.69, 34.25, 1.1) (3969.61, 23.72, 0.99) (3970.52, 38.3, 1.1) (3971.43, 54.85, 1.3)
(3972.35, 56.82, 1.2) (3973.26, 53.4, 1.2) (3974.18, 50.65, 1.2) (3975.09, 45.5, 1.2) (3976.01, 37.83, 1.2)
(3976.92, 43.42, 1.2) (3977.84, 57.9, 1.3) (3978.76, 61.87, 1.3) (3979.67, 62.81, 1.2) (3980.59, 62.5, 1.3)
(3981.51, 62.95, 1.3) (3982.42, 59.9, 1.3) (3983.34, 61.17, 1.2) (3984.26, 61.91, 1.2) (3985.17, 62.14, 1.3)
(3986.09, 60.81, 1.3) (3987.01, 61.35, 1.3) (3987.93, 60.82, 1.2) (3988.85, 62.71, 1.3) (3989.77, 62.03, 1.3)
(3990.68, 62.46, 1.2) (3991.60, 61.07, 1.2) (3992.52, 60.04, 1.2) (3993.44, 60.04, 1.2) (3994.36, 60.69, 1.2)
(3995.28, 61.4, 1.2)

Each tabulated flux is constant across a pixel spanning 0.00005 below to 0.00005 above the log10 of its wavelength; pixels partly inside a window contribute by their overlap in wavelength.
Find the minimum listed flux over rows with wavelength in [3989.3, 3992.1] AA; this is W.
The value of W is 61.07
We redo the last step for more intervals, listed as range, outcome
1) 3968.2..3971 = 23.72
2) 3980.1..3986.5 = 59.9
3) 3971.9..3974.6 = 50.65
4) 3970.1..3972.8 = 38.3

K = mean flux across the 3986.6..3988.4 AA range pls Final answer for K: 61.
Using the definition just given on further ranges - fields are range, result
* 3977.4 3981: 61.2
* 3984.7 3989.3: 61.6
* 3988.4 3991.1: 62.6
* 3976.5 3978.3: 50.6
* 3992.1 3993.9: 60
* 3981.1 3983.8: 61.4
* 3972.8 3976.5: 46.9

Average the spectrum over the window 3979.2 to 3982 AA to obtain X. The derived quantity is 62.8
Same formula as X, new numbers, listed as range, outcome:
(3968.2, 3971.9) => 37.9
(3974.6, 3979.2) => 49.2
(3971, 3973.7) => 55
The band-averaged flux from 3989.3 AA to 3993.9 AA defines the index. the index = 61.2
